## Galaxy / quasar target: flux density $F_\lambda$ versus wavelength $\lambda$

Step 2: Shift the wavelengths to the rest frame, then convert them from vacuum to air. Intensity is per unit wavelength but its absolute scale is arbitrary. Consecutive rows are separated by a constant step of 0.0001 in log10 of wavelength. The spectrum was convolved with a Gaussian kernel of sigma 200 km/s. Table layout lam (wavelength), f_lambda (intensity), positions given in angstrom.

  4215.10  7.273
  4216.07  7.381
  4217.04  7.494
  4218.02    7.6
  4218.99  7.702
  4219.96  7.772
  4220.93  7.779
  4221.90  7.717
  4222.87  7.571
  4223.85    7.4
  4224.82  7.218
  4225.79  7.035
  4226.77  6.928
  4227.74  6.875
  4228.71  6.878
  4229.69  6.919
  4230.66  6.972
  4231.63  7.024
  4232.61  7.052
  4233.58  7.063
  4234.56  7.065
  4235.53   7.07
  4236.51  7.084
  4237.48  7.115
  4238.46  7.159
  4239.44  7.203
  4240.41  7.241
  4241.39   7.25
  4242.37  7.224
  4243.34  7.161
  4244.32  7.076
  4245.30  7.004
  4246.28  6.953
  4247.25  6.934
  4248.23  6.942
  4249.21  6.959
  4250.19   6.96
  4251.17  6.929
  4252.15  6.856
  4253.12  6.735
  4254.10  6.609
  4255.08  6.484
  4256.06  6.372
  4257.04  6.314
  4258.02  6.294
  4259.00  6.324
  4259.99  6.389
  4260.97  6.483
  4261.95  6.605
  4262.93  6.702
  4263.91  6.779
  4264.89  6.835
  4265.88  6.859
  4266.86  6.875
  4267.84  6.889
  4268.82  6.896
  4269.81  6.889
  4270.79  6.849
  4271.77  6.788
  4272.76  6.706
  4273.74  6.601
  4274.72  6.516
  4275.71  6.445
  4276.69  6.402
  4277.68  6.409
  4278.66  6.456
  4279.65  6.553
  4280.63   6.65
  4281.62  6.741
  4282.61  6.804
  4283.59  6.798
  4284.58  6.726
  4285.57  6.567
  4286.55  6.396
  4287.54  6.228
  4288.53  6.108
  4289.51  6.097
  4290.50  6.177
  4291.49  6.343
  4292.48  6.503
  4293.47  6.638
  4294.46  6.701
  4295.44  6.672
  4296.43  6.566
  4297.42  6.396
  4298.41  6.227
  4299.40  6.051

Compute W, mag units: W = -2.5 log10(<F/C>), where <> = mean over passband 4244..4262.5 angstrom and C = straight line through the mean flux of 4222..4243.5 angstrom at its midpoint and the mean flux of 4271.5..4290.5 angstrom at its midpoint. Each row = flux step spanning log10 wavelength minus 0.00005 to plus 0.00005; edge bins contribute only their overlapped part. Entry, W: 0.03 mag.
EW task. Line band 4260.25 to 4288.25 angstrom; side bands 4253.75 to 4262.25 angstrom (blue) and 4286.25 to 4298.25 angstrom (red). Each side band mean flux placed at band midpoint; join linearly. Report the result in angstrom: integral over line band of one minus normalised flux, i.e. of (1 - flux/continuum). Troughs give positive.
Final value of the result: -1.1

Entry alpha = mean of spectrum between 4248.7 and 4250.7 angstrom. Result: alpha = 6.94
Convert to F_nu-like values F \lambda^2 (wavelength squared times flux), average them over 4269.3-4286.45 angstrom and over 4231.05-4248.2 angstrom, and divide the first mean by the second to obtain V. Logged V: 1.0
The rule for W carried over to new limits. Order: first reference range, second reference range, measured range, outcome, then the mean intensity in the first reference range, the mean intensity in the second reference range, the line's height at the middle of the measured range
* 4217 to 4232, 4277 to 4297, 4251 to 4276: 0.02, 7.3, 6.51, 6.8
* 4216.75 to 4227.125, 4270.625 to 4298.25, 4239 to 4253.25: 0.01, 7.47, 6.52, 7.11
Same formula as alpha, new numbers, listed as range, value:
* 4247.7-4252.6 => 6.92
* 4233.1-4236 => 7.07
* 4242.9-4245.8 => 7.06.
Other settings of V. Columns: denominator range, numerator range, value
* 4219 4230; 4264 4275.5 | 0.95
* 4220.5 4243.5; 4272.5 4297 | 0.93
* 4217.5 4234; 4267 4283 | 0.94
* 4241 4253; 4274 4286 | 0.95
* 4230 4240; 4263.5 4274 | 0.98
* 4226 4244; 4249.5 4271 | 0.96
